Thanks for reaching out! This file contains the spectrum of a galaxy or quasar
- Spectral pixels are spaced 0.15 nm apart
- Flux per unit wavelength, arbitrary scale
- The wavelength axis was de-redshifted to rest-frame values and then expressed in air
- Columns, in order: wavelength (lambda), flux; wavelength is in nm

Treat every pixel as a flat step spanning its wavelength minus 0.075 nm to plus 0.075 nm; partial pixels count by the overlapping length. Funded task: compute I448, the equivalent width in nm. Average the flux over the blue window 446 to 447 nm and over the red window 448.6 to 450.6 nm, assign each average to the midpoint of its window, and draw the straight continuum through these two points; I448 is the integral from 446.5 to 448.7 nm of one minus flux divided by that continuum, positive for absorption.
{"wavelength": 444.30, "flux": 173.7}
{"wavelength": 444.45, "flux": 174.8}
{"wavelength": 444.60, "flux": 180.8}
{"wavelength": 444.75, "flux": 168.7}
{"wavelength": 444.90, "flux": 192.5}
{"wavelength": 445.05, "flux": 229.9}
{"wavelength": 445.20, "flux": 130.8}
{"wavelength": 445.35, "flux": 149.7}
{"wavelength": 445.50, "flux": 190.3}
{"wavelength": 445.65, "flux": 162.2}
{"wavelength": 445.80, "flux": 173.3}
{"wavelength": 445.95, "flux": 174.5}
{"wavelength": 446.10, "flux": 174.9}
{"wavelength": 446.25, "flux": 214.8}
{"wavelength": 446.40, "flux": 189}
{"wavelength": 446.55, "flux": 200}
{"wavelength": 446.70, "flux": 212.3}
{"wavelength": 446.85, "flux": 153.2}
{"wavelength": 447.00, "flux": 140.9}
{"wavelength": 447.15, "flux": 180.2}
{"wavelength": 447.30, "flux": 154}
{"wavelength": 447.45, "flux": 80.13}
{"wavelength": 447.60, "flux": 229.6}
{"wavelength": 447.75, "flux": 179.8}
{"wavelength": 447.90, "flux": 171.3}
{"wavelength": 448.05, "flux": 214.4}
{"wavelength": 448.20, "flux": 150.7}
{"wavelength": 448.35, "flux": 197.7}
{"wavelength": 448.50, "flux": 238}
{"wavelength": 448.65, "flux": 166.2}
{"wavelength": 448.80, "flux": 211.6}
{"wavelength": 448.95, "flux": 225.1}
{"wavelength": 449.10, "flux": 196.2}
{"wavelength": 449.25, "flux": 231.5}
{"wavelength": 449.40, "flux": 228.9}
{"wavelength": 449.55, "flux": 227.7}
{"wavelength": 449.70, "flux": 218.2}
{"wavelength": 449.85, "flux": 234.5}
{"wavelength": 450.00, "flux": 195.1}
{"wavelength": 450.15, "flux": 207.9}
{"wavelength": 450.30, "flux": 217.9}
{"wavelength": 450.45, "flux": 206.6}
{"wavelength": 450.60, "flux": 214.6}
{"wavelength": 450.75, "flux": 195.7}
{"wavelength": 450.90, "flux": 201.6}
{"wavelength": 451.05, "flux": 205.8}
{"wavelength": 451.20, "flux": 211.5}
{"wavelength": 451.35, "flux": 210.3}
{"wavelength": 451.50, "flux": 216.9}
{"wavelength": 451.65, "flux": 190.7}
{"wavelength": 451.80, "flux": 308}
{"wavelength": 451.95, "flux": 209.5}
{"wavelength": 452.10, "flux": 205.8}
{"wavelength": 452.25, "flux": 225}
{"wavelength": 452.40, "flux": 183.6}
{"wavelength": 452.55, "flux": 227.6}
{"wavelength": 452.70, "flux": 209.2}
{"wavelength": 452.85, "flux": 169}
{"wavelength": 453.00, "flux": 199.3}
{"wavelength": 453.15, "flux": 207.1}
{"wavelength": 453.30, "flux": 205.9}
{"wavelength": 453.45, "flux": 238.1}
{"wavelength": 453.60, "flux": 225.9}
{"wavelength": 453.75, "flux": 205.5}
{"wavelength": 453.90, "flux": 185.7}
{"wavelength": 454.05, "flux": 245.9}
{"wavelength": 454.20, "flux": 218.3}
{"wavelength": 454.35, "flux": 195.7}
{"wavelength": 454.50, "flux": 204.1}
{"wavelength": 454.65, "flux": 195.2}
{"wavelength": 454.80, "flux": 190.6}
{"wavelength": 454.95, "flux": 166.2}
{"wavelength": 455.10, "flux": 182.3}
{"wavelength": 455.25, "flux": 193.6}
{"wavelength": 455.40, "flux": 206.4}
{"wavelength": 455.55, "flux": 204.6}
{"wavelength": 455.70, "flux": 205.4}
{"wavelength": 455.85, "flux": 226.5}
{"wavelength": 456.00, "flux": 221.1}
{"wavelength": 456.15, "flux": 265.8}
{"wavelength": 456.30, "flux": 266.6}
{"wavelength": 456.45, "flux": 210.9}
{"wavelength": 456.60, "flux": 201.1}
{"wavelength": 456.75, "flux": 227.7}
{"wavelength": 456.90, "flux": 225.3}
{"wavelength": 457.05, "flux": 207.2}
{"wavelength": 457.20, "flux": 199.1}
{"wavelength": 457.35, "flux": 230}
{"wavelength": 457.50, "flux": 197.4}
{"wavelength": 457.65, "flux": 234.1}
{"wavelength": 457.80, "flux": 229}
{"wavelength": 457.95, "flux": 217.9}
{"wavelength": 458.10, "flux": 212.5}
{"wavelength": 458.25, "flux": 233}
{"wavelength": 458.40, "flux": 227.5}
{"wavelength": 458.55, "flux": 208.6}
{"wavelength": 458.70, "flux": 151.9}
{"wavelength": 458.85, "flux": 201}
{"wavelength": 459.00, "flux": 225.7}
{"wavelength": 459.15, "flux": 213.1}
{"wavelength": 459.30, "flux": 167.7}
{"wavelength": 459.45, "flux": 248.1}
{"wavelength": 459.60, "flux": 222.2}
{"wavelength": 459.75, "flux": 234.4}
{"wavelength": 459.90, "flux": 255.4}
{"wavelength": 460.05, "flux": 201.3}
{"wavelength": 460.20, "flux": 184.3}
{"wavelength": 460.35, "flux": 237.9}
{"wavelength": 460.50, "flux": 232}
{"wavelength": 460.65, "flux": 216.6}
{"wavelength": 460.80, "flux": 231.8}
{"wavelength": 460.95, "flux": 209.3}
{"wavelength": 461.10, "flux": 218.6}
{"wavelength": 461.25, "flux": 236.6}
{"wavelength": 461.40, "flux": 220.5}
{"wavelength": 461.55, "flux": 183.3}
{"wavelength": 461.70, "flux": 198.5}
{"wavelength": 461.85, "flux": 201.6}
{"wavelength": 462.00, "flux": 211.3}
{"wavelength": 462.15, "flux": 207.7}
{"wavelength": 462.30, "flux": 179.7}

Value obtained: 0.21 nm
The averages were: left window 187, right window 214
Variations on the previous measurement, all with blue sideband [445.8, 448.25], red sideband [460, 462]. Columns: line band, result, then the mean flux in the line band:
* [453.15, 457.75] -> -0.326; 213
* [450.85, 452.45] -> -0.233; 216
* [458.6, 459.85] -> -0.001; 209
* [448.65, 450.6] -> -0.335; 215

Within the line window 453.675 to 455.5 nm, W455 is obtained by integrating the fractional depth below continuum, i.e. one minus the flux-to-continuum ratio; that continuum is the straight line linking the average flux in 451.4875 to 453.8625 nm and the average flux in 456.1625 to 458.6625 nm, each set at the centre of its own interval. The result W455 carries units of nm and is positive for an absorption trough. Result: 0.15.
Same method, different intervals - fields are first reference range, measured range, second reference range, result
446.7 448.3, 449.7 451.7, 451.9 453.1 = -0.19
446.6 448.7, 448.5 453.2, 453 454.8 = -0.45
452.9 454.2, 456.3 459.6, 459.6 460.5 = 0.09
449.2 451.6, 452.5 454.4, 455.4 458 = 0.06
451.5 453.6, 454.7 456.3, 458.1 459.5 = 0.02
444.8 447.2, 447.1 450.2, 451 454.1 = -0.06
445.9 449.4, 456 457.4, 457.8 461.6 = -0.11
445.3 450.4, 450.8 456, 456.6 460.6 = -0.11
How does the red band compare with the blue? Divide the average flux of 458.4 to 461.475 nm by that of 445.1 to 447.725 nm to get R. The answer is 1.3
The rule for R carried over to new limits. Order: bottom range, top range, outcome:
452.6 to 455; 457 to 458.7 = 1.05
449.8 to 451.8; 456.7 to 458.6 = 1.03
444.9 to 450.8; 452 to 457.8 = 1.10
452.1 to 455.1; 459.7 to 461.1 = 1.09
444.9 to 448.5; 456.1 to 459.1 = 1.23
